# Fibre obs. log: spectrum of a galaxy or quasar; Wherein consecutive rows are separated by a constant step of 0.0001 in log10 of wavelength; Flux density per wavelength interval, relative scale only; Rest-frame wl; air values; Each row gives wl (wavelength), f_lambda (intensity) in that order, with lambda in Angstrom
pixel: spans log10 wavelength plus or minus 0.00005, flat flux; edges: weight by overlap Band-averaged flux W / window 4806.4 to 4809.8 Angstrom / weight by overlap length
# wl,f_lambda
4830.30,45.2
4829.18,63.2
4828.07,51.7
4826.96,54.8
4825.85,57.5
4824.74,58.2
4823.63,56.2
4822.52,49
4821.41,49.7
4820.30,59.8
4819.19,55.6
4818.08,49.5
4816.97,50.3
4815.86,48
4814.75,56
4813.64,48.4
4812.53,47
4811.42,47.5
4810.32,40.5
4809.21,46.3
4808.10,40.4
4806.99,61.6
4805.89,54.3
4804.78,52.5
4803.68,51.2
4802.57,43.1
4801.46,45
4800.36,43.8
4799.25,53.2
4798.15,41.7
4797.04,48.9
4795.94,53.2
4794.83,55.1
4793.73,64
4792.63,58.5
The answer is 49.4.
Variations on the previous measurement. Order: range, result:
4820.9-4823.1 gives 49.4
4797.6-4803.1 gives 45.4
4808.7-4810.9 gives 43.5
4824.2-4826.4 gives 57.9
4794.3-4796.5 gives 54.1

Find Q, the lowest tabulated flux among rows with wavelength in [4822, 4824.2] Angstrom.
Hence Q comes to 49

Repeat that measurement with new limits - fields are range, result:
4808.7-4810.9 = 40.5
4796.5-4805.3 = 41.7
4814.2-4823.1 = 48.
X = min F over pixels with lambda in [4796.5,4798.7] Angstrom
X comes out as 41.7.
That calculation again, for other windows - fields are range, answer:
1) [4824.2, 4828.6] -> 51.7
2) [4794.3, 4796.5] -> 53.2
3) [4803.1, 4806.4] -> 51.2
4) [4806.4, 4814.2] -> 40.4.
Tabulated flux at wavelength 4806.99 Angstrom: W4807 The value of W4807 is 61.6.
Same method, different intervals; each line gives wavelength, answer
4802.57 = 43.1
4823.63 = 56.2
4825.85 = 57.5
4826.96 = 54.8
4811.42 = 47.5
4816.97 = 50.3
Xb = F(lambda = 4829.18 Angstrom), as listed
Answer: 63.2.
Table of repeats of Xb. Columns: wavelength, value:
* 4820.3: 59.8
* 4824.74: 58.2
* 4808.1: 40.4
